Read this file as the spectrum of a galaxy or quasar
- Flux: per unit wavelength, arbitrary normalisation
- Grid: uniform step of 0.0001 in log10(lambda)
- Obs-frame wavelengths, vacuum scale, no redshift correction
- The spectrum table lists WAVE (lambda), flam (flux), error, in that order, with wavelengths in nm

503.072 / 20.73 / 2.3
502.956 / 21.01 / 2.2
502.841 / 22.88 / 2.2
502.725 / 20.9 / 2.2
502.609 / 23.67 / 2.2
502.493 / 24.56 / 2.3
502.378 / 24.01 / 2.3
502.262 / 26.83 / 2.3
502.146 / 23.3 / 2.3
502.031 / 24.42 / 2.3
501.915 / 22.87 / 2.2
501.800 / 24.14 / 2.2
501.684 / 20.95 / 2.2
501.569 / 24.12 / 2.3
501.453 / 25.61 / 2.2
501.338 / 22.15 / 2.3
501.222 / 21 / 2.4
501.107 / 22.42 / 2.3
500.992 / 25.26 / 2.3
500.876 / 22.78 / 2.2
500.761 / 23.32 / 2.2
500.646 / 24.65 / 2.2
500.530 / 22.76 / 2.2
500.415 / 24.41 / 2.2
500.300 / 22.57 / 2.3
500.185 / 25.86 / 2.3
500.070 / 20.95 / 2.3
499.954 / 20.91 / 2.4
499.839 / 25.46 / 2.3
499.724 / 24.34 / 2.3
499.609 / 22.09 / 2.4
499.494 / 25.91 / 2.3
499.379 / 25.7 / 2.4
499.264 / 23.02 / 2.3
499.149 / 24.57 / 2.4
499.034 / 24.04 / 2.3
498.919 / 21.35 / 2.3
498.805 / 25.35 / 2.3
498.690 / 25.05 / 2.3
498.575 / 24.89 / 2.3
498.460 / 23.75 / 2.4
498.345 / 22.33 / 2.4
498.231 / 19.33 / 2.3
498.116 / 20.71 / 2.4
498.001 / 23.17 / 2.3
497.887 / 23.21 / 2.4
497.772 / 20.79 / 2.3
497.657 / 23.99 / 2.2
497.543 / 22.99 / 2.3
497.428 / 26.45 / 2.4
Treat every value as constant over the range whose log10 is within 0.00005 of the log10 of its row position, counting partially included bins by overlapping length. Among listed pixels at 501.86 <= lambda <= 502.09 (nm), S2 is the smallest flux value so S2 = 22.87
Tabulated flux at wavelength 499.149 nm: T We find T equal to 24.57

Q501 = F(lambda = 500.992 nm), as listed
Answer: 25.26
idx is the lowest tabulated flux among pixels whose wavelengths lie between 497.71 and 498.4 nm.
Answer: 19.33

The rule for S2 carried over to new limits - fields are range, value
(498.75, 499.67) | 21.35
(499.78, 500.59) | 20.91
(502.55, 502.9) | 20.9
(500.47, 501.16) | 22.42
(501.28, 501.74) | 20.95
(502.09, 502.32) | 23.3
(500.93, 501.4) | 21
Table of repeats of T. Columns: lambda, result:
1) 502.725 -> 20.9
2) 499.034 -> 24.04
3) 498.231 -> 19.33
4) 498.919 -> 21.35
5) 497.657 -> 23.99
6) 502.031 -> 24.42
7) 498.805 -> 25.35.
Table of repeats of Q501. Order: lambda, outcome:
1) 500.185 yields 25.86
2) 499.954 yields 20.91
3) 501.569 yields 24.12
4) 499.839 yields 25.46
